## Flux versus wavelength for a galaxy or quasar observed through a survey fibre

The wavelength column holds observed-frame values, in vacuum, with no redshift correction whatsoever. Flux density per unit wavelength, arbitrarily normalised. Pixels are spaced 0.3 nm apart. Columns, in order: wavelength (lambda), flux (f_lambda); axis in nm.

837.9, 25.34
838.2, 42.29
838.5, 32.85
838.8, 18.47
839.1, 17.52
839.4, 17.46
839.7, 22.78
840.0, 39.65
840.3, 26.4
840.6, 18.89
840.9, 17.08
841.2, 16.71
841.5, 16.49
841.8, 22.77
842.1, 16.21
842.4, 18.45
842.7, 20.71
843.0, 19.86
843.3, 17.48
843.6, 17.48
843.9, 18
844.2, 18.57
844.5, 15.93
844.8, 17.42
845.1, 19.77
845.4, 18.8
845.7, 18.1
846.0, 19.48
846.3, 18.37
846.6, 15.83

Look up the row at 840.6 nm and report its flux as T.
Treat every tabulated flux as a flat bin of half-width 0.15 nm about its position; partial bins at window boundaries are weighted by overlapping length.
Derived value 18.89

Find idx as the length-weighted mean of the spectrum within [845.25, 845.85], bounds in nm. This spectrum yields 18.5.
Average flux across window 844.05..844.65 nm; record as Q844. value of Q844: 17.3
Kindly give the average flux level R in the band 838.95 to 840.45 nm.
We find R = 24.8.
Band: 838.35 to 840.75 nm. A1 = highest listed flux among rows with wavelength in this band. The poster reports 39.65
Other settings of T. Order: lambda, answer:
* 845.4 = 18.8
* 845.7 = 18.1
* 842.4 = 18.45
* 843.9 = 18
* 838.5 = 32.85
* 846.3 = 18.37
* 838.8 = 18.47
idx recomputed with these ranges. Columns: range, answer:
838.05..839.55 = 25.7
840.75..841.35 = 16.9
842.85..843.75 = 18.3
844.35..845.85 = 18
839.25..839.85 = 20.1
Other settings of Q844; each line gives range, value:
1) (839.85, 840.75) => 28.3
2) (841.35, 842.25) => 18.5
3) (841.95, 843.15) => 18.8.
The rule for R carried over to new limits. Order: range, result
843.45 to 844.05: 17.7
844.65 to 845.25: 18.6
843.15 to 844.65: 17.5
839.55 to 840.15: 31.2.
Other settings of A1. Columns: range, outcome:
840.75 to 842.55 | 22.77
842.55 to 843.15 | 20.71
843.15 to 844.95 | 18.57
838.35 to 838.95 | 32.85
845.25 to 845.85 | 18.8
